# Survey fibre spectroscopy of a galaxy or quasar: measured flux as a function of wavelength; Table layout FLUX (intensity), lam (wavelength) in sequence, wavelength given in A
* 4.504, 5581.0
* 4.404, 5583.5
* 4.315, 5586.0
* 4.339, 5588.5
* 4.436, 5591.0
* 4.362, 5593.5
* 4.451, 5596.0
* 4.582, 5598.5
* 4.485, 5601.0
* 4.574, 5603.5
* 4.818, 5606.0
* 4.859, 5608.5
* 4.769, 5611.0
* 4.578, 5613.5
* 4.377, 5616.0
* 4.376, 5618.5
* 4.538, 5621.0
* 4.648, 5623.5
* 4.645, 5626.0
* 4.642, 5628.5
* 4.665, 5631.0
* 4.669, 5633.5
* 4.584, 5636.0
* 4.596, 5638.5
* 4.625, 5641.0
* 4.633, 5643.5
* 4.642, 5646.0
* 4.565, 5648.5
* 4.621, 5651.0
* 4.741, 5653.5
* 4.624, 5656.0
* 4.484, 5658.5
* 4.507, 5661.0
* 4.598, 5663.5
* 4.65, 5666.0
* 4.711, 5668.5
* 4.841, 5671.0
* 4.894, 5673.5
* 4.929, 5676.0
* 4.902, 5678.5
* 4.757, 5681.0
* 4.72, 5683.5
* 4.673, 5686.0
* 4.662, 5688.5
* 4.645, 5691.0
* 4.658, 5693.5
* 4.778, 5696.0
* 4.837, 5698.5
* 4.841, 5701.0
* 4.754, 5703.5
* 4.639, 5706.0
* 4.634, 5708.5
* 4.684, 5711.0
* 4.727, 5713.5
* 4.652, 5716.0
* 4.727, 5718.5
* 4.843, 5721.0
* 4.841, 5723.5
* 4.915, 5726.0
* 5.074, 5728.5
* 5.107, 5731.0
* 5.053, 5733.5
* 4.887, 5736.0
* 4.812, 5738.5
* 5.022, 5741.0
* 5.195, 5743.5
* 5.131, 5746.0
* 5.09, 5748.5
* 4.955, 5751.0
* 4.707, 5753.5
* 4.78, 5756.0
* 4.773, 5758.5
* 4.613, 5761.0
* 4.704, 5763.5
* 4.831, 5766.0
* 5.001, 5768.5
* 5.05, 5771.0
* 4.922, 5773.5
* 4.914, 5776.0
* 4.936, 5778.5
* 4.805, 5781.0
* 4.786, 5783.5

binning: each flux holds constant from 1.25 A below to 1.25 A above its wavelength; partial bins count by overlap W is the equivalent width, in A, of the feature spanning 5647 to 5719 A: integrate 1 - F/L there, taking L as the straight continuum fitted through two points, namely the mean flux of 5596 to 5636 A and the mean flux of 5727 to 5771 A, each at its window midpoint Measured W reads 1.0 A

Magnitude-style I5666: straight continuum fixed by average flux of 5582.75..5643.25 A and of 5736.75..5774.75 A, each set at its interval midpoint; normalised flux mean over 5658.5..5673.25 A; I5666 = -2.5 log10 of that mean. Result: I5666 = 0.01 mag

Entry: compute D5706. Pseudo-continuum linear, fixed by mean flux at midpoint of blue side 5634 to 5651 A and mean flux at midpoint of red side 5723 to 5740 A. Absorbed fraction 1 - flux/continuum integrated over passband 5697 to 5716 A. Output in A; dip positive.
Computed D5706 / 0.5 A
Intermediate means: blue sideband 4.61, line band 4.73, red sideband 4.96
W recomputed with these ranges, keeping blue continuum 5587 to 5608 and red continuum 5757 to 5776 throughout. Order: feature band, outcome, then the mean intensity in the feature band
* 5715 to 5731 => -0.4 A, 4.87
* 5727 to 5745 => -0.9 A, 5.02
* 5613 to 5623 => 0.2 A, 4.47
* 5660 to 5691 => -0.4 A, 4.74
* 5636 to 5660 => 0.0 A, 4.61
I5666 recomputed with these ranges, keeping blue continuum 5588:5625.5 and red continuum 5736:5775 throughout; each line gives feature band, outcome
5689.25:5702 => 0.00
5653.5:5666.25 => 0.02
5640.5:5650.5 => 0.01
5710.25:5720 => 0.02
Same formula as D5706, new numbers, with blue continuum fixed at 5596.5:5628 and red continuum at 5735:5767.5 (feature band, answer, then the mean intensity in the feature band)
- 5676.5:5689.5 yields -0.03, 4.76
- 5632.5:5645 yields 0.09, 4.62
